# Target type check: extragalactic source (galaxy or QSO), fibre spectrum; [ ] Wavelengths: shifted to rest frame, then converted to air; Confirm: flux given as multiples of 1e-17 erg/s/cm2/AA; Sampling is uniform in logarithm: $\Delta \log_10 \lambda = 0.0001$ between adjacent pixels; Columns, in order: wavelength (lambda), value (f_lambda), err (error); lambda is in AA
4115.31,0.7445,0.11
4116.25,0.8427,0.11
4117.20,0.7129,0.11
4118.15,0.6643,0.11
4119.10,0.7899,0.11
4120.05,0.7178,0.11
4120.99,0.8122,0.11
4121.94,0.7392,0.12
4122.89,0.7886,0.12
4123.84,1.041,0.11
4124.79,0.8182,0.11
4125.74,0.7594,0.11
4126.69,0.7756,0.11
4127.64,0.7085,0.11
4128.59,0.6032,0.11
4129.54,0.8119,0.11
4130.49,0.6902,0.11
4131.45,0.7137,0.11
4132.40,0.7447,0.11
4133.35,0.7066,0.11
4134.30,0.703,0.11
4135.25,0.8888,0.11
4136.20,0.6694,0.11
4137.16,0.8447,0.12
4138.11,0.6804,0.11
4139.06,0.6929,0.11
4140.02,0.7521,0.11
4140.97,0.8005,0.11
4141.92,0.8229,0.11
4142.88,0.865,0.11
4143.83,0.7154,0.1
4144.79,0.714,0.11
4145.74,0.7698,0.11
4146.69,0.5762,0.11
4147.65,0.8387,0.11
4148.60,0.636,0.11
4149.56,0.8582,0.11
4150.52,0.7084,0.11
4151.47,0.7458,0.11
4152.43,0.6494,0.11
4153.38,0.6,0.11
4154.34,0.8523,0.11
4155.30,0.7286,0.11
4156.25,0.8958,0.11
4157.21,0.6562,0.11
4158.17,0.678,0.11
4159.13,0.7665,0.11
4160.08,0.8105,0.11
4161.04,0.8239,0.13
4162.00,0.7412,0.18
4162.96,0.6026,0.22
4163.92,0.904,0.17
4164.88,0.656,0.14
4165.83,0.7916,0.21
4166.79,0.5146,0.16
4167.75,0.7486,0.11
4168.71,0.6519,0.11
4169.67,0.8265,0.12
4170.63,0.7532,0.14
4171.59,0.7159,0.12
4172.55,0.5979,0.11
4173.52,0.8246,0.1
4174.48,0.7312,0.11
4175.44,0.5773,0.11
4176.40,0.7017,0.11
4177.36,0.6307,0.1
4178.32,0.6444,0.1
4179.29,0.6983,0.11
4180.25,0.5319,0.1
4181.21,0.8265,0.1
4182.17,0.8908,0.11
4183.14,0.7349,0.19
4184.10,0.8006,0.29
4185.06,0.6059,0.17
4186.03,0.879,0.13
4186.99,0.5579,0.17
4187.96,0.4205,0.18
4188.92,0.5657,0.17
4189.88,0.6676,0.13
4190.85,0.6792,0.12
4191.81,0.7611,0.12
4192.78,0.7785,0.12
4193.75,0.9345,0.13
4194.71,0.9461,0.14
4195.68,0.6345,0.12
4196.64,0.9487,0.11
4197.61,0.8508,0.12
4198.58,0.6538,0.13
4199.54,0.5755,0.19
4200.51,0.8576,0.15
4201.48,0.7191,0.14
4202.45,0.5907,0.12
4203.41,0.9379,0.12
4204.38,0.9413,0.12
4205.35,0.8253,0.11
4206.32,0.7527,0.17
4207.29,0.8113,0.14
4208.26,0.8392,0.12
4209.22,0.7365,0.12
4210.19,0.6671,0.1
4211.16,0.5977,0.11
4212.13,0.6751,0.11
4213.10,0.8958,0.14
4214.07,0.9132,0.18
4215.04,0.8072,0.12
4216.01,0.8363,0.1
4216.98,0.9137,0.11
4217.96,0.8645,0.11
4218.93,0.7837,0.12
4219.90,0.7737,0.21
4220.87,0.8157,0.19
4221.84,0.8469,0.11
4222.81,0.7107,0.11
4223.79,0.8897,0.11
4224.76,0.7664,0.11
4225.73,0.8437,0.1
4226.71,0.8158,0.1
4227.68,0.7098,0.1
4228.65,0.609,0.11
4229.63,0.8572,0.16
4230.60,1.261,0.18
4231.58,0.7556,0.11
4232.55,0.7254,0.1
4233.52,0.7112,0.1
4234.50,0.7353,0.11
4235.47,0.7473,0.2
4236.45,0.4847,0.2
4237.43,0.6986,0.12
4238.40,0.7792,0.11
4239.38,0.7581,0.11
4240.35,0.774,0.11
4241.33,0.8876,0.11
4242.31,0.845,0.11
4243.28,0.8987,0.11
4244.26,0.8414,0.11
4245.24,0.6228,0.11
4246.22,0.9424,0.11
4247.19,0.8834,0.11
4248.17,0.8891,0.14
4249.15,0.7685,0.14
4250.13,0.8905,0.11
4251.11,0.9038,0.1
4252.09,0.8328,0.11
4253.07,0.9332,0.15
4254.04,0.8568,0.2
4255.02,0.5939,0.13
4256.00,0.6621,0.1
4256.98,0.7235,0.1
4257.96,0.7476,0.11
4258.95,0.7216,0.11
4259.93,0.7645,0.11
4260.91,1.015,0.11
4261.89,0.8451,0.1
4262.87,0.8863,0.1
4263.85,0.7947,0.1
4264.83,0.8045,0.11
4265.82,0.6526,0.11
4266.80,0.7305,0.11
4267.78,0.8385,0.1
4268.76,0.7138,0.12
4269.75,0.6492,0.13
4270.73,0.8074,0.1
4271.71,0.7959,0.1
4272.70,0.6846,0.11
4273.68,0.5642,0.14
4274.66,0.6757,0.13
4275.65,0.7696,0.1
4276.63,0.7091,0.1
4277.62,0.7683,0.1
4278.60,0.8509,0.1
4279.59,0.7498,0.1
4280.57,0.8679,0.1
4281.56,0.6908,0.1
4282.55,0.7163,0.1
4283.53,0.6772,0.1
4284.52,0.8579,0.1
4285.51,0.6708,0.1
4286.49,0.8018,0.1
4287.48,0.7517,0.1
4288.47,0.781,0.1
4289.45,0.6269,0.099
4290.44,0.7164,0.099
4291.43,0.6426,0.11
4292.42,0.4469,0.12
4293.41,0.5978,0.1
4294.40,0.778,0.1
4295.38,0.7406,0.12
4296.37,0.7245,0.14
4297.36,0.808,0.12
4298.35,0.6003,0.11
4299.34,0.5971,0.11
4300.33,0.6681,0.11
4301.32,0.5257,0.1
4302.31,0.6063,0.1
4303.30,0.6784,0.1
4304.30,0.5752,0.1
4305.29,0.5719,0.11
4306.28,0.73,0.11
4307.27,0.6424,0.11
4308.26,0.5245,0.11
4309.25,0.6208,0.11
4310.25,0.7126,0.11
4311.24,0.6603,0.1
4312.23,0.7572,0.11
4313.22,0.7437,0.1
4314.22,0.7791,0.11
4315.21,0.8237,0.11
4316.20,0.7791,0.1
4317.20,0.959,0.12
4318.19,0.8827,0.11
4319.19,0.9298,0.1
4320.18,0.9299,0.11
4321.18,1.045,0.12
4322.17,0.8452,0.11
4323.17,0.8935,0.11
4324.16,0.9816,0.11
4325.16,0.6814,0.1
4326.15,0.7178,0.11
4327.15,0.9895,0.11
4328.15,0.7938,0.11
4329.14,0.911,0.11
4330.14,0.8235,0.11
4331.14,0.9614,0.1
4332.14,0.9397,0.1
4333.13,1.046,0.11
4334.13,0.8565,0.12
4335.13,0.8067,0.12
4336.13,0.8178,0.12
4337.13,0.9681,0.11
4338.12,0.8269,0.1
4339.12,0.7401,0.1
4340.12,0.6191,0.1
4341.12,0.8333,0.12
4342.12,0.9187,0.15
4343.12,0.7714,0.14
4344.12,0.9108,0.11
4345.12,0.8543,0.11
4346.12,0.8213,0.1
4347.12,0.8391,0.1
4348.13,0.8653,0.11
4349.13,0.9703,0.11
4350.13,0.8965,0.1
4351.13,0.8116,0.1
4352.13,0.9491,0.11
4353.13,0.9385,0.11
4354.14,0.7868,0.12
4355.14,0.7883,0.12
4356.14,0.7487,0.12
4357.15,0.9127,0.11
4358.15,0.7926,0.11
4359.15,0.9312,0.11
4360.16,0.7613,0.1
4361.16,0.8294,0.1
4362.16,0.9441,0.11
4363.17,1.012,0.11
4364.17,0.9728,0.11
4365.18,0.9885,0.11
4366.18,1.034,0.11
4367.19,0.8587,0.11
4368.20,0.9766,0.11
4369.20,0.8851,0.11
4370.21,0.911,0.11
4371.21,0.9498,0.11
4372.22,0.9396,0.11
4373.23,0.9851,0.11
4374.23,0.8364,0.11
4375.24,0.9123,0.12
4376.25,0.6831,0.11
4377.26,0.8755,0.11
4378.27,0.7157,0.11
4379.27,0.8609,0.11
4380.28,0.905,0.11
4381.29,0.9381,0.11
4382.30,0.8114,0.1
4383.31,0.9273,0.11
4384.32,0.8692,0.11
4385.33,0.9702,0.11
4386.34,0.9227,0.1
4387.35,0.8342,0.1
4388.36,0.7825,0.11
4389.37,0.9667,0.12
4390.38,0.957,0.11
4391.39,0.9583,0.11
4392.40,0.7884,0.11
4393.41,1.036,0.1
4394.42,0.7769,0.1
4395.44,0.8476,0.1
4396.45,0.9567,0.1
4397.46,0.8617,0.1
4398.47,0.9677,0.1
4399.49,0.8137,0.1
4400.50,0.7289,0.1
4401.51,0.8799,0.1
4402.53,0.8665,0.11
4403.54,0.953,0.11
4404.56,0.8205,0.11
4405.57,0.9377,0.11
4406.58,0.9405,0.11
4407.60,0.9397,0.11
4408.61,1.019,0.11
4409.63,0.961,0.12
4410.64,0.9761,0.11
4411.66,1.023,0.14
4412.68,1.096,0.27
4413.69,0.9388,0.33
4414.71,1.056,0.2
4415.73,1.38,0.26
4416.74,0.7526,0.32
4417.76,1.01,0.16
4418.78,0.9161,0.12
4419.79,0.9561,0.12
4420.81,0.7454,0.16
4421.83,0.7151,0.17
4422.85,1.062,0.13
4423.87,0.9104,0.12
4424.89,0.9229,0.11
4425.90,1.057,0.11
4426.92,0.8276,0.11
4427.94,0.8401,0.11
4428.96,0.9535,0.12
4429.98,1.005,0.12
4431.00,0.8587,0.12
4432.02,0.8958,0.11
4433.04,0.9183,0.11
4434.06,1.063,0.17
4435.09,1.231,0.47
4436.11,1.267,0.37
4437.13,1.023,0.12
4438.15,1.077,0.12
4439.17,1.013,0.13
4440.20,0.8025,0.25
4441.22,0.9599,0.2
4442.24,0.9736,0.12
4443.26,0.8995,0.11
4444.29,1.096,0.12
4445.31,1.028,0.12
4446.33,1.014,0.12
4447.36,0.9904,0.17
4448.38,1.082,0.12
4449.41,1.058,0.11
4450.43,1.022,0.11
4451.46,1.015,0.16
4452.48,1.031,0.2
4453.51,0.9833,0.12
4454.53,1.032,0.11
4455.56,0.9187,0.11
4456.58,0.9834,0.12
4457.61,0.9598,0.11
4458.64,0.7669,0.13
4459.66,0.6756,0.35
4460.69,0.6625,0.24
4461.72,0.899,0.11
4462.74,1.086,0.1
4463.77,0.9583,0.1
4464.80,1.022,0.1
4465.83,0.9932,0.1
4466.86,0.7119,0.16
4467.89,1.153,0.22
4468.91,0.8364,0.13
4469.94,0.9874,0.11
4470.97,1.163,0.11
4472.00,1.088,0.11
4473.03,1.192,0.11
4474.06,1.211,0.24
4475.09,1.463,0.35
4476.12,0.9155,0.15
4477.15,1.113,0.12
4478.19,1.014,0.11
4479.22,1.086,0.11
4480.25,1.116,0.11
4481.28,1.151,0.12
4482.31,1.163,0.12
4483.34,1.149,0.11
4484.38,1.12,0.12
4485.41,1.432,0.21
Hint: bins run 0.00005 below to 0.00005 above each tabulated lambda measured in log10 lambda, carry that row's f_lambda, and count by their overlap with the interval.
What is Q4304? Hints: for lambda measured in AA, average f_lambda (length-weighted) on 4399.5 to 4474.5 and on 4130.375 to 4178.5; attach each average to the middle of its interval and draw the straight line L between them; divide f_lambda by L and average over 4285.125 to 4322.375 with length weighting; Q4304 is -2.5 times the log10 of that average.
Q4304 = 0.19 mag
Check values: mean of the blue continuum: 0.73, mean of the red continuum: 0.969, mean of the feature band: 0.717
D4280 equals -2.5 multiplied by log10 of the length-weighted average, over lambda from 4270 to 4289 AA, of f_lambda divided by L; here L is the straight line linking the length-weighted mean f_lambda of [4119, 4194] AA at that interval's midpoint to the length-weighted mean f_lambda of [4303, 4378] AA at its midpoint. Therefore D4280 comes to 0.09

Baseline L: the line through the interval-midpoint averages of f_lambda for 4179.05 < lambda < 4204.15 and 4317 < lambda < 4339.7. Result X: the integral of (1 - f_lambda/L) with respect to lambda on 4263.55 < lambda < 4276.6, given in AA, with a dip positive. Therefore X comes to 1.5 AA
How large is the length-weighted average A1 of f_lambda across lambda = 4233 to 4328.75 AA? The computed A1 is 0.756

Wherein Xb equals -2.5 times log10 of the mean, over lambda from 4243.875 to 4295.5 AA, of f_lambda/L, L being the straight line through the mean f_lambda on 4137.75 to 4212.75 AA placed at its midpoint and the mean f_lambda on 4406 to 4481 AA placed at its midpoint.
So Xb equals 0.09 mag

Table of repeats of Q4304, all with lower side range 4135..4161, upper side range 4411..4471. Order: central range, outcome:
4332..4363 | 0.05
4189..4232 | 0.00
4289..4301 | 0.29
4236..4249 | 0.04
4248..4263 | 0.02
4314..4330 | 0.01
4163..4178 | 0.09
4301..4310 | 0.38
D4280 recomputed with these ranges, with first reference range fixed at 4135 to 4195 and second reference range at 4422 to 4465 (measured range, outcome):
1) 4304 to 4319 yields 0.18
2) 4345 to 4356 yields 0.03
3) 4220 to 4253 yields -0.02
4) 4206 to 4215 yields 0.00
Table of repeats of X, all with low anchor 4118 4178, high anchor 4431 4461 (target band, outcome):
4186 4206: 0.8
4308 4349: 2.3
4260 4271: 0.5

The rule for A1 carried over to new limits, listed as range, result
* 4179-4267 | 0.78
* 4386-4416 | 0.929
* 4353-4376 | 0.897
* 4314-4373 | 0.878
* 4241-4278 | 0.787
